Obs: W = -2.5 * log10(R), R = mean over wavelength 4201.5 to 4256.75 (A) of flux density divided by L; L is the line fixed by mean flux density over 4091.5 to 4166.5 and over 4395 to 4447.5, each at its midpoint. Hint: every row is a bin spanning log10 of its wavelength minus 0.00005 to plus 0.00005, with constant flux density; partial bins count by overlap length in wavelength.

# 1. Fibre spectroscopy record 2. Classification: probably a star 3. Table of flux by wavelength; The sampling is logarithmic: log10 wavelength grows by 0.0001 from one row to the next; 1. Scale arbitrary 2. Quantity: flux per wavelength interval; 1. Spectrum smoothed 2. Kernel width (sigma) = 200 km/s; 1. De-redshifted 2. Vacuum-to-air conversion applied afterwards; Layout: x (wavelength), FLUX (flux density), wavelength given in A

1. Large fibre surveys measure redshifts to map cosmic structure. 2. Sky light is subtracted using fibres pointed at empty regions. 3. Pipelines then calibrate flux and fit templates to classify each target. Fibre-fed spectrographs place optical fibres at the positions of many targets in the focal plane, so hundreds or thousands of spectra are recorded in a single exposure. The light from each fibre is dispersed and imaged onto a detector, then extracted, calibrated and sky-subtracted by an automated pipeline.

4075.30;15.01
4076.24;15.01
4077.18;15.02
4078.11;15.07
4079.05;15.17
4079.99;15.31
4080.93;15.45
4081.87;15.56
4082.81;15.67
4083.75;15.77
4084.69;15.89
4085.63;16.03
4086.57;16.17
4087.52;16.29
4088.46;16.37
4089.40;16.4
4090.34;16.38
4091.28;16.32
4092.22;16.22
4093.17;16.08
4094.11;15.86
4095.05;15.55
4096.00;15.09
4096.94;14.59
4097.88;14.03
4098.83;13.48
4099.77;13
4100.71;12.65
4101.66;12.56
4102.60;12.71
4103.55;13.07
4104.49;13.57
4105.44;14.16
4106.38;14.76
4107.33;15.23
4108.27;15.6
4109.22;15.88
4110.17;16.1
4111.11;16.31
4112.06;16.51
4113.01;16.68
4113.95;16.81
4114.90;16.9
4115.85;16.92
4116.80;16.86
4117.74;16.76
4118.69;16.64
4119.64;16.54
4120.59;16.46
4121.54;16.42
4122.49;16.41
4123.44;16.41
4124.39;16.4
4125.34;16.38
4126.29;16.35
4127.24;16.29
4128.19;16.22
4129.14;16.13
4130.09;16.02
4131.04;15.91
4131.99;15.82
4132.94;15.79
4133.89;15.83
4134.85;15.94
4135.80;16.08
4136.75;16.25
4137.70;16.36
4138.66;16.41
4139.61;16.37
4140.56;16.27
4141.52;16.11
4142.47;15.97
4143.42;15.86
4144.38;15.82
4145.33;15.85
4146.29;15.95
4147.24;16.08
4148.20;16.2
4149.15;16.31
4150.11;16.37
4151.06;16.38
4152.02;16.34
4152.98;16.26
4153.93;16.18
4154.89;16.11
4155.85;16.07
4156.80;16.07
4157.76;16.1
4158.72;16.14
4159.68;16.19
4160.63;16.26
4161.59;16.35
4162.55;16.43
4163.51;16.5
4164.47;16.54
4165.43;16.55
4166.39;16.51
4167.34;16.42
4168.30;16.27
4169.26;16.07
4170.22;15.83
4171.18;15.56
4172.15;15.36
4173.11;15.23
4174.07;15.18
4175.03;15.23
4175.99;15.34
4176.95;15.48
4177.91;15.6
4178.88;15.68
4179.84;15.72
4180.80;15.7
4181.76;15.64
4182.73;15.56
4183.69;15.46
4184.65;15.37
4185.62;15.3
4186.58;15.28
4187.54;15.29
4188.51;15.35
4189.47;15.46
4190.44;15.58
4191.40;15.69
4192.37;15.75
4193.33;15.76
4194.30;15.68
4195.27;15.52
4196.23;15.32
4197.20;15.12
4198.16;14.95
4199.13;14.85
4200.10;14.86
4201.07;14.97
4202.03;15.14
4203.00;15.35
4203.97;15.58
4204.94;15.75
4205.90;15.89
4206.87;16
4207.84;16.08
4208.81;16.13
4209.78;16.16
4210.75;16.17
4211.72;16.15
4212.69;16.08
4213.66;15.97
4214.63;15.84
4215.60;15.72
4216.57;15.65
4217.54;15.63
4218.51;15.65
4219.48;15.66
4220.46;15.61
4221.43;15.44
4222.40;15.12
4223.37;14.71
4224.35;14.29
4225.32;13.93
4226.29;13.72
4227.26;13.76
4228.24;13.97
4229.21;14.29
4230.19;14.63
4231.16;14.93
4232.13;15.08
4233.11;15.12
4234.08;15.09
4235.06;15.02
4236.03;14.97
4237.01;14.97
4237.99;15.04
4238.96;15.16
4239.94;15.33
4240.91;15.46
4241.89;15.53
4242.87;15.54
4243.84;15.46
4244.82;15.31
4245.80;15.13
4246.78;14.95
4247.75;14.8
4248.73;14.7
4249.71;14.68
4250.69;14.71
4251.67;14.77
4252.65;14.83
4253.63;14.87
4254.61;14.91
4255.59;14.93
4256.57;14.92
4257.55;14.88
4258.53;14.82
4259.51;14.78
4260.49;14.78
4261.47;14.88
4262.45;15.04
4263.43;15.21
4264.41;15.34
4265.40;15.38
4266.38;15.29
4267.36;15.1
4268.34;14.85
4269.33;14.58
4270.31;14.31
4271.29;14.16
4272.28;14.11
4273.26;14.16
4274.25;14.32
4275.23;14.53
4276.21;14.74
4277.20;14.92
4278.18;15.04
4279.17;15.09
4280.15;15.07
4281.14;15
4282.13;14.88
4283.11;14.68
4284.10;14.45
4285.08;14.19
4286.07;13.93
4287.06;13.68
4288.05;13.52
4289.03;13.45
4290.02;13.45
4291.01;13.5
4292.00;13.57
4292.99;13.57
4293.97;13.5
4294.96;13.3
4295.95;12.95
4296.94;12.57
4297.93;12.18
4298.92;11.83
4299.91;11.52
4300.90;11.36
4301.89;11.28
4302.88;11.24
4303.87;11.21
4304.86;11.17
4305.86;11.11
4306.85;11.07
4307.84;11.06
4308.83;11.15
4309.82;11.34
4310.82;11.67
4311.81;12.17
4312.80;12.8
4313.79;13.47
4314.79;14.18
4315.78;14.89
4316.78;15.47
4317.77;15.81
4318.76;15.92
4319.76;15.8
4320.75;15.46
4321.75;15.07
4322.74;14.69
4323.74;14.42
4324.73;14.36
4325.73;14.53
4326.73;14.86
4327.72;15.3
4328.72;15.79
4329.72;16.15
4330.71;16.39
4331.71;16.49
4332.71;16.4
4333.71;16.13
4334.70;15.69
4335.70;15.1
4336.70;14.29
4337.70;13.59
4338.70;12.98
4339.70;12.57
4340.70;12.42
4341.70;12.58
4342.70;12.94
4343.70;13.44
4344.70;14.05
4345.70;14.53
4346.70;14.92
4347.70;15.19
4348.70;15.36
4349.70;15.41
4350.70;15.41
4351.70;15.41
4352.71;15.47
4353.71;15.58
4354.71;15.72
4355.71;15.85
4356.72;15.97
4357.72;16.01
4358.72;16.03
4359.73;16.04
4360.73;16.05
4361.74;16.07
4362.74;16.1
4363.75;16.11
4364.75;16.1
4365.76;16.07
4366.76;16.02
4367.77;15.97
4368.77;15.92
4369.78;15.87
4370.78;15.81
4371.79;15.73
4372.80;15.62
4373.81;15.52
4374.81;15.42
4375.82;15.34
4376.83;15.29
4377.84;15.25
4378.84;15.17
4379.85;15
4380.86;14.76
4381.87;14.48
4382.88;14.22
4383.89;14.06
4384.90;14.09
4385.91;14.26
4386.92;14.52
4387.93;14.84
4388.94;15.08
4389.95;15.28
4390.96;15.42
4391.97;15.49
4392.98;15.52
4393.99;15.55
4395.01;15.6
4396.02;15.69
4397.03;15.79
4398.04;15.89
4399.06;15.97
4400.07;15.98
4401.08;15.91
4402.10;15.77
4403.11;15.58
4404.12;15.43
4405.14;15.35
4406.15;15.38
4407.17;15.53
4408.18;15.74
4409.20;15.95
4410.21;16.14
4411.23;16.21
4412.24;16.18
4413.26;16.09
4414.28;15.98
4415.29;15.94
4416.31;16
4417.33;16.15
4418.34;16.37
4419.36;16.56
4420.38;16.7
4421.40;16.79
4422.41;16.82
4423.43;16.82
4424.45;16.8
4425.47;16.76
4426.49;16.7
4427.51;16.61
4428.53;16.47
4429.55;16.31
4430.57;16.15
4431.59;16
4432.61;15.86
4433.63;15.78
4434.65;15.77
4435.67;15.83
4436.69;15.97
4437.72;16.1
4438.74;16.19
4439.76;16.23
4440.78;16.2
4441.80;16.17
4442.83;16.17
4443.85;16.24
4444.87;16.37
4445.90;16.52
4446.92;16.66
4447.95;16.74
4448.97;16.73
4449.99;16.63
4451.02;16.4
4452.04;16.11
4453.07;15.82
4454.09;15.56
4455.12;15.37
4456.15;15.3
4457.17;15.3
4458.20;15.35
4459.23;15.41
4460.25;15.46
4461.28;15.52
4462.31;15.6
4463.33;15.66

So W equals 0.051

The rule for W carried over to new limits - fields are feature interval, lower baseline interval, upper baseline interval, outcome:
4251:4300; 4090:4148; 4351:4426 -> 0.10 mag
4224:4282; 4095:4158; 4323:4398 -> 0.04 mag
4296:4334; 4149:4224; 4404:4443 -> 0.17 mag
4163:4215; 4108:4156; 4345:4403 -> 0.03 mag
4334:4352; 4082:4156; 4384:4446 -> 0.12 mag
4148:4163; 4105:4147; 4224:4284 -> -0.03 mag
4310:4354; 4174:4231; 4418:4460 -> 0.09 mag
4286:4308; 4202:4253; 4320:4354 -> 0.20 mag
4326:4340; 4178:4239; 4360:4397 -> 0.02 mag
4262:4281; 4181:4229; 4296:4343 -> -0.03 mag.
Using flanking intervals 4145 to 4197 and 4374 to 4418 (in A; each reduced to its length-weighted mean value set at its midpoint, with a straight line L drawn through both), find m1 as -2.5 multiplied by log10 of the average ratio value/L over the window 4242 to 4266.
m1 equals 0.05 mag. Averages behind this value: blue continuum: 15.9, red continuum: 15.4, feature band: 15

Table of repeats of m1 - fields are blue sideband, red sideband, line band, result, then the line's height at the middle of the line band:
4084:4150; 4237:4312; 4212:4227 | -0.048 mag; 14.6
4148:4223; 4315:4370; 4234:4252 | 0.034 mag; 15.6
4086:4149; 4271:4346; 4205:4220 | -0.079 mag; 14.8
